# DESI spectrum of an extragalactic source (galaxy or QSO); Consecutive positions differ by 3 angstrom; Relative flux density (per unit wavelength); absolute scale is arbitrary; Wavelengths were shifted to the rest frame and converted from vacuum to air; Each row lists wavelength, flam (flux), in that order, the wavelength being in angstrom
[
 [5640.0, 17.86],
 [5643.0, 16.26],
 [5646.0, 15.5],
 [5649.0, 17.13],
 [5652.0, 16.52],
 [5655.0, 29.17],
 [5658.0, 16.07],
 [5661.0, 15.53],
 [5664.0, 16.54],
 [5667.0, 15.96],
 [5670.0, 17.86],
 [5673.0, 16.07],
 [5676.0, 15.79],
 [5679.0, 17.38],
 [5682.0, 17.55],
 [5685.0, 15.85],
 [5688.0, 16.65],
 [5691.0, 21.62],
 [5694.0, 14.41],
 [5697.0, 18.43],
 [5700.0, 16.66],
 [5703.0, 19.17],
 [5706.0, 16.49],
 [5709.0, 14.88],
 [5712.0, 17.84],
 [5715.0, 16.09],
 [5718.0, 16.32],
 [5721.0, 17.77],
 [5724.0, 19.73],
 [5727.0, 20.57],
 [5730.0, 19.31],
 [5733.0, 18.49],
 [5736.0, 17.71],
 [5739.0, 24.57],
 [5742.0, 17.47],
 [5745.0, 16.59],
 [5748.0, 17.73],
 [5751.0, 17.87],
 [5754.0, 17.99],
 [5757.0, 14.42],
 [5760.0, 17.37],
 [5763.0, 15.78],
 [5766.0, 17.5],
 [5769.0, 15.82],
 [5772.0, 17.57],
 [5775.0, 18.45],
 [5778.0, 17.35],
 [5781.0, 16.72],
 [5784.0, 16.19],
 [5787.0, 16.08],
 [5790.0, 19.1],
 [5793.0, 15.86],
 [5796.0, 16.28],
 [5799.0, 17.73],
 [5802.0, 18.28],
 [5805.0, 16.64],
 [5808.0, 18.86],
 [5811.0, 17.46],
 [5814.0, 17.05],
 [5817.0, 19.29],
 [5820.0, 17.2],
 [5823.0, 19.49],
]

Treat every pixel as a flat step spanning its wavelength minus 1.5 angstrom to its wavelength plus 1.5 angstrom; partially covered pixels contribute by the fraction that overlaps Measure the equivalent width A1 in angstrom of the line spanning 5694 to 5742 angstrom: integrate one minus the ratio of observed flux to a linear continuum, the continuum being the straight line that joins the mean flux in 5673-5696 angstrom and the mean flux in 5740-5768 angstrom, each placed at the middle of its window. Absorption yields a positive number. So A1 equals -3.0 angstrom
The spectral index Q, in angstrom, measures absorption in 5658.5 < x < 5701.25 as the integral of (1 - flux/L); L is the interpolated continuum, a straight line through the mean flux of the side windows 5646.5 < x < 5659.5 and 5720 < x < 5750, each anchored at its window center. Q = 5.3 angstrom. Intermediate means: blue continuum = 19.4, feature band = 16.9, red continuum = 19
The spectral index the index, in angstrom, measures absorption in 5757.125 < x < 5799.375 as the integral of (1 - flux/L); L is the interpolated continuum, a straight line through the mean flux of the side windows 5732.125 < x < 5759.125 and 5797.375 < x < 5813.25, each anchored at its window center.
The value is 2.4 angstrom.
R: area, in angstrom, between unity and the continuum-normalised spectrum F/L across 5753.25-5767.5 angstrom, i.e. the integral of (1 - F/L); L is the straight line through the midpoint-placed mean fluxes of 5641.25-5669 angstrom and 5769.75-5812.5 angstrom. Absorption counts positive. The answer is 0.7 angstrom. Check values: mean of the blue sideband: 17.6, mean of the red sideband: 17.3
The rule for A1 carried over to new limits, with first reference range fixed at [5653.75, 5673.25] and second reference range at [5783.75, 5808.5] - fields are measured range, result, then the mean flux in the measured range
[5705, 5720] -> 1.2 angstrom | 16.4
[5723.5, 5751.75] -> -2.2 angstrom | 19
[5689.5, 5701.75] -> 0.1 angstrom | 17.8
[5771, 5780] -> -0.2 angstrom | 17.7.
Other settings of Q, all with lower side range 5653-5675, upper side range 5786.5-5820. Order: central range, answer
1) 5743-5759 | 0.7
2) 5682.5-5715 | 1.4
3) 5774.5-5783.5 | 0.2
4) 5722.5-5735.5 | -1.1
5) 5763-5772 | 0.5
